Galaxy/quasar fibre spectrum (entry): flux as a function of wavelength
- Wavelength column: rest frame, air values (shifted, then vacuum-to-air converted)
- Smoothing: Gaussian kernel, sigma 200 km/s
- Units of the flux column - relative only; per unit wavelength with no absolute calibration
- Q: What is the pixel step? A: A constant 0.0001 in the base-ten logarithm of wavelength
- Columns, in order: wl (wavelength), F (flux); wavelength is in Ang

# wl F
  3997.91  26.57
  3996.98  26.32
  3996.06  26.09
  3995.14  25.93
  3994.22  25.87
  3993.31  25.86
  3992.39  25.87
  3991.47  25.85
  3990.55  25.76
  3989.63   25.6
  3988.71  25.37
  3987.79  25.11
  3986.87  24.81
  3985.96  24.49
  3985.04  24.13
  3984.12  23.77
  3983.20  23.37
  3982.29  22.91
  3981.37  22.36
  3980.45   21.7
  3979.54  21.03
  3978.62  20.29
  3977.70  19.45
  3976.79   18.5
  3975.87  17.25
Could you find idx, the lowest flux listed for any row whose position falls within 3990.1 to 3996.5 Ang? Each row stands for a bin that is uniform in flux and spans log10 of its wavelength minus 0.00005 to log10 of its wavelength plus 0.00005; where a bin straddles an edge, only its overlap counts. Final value 25.76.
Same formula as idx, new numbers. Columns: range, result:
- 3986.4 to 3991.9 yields 24.81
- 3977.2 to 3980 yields 19.45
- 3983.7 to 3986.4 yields 23.77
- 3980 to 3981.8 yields 21.7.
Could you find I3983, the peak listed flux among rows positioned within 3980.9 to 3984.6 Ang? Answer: 23.77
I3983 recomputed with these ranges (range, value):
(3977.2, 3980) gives 21.03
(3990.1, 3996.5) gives 26.09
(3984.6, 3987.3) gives 24.81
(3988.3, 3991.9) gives 25.85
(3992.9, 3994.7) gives 25.87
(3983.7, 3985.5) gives 24.13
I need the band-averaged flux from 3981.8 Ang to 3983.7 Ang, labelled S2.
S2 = 23.2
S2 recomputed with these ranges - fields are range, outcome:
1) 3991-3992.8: 25.8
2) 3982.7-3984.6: 23.6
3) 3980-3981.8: 22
